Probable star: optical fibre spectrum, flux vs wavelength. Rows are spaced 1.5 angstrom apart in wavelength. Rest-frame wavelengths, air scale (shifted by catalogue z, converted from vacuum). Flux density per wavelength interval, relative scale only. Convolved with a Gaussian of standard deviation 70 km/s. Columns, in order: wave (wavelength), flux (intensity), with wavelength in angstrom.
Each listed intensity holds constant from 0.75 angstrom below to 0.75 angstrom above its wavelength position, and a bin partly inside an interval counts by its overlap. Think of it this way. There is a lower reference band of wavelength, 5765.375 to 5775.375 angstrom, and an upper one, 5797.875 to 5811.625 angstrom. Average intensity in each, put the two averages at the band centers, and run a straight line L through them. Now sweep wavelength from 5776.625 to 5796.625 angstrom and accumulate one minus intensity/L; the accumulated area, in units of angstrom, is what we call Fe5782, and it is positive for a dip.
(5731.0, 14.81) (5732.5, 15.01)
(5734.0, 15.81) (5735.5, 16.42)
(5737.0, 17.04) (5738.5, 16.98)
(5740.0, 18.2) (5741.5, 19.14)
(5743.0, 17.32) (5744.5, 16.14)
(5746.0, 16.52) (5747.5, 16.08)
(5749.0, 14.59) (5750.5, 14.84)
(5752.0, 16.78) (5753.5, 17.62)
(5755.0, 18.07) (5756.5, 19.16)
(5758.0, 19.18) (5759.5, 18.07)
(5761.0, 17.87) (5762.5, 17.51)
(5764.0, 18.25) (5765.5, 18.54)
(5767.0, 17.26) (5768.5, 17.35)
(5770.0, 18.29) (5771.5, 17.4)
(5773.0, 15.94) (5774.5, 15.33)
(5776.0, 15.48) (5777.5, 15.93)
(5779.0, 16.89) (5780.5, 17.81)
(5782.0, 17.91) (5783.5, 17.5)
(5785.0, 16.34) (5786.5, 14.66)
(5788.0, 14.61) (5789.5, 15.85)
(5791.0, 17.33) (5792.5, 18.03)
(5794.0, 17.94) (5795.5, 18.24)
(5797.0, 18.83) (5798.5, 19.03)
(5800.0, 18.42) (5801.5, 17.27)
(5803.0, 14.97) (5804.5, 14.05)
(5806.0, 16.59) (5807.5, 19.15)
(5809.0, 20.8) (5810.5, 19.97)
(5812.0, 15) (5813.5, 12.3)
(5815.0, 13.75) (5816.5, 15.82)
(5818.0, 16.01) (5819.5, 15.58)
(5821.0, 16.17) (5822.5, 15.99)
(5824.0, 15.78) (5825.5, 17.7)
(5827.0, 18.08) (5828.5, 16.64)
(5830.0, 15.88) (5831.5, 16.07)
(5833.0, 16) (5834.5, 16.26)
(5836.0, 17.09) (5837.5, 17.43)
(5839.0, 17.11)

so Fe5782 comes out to 0.6 angstrom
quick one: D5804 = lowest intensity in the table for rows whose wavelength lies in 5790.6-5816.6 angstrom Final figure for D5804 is 12.3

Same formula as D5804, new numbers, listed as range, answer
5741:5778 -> 14.59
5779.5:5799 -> 14.61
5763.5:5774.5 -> 15.33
